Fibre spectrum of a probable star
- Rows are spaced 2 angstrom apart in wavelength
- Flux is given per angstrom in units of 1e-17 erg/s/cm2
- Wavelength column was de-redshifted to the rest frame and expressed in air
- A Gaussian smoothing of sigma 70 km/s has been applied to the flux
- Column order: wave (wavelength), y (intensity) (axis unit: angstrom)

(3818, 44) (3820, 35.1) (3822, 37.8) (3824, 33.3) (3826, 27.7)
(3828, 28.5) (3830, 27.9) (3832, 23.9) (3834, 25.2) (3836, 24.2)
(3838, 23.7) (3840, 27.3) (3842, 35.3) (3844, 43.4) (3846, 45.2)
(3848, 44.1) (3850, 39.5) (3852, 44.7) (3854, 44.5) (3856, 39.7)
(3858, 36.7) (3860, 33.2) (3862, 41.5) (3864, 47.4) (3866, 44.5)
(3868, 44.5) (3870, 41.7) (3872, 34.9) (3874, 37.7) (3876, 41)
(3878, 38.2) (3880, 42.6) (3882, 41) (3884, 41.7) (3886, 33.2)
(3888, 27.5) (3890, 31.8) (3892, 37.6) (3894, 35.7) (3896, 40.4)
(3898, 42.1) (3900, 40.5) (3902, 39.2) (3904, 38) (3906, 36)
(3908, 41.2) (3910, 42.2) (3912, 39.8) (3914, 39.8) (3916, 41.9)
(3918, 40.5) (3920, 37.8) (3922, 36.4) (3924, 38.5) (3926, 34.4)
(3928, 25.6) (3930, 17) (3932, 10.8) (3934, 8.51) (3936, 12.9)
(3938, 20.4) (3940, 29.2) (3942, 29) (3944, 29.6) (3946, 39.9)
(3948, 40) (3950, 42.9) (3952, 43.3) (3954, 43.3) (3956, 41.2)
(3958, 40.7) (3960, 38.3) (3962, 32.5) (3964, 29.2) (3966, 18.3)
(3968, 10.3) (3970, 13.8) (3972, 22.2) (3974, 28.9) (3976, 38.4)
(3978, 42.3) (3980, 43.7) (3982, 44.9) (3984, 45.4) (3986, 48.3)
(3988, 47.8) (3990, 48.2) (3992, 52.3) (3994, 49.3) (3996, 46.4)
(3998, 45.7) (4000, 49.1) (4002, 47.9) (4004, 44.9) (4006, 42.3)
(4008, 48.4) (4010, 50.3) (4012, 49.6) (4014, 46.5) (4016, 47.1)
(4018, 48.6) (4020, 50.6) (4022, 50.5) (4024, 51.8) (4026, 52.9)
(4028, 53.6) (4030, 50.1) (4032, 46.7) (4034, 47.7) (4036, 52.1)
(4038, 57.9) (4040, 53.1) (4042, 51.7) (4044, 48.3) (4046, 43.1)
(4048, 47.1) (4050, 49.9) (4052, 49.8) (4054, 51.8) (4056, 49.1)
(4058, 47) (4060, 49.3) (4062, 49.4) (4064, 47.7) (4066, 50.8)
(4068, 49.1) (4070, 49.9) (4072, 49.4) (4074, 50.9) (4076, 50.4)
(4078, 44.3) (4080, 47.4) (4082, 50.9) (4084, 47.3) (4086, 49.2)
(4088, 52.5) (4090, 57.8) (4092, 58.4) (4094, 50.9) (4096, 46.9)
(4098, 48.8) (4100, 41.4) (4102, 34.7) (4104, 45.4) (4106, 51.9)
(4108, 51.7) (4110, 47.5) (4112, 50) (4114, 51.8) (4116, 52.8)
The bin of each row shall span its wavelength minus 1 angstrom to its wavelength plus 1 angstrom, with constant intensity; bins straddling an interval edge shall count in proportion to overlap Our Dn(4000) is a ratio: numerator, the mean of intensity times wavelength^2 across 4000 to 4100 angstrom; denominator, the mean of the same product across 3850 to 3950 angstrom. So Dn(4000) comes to 1.49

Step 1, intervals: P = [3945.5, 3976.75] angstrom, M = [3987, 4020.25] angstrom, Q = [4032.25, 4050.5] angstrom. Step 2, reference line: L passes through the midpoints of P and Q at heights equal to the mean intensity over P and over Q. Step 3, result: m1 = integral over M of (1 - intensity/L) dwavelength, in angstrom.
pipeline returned -5.0 angstrom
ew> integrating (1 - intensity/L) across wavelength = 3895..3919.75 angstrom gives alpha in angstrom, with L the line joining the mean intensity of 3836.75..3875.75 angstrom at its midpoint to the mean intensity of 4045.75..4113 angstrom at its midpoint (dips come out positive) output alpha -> 0.9 angstrom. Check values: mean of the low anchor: 39.4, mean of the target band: 40.1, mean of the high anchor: 48.9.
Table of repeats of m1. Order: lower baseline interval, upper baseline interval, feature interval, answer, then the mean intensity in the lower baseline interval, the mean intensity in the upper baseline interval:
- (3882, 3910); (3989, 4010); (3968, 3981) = 4.4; 37.6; 47.6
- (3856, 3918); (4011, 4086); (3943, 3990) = 8.6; 39.1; 49.5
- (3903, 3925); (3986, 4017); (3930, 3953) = 8.1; 39.3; 47.7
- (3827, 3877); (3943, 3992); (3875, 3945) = 5.7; 36.8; 36.7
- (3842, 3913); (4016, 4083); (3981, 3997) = -0.6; 39.7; 49.7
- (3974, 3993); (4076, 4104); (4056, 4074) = -0.6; 44.8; 48.5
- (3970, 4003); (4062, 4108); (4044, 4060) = -0.5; 42.9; 49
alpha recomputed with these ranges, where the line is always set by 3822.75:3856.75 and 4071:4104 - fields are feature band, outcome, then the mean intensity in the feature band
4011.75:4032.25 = -2.3 angstrom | 49.9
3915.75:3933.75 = 4.1 angstrom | 30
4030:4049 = -1.6 angstrom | 49.8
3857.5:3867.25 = -1.5 angstrom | 41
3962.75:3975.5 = 6.2 angstrom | 21.4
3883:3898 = 0.5 angstrom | 35.9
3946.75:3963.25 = 0.3 angstrom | 40.1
